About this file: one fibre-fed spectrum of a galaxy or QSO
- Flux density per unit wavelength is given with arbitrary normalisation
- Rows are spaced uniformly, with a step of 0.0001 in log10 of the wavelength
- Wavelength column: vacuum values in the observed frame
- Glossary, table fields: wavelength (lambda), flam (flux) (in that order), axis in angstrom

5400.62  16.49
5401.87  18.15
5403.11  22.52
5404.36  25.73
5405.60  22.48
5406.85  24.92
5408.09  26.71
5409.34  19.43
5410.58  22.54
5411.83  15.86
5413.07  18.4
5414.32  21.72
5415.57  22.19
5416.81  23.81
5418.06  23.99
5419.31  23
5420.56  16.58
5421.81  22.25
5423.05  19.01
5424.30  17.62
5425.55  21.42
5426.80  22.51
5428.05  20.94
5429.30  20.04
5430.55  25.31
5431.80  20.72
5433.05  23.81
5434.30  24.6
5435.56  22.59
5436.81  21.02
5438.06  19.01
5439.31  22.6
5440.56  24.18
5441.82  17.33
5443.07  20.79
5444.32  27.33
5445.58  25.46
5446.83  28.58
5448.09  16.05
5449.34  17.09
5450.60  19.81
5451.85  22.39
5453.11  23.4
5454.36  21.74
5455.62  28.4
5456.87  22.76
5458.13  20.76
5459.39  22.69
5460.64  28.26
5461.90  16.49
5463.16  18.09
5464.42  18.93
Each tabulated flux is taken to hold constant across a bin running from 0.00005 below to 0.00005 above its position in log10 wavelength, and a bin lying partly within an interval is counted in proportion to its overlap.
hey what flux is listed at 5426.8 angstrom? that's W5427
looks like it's 22.51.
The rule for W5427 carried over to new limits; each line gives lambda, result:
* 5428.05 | 20.94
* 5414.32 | 21.72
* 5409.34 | 19.43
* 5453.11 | 23.4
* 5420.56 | 16.58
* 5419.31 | 23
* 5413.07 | 18.4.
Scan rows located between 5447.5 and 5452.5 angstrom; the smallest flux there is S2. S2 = 16.05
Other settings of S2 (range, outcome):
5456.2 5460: 20.76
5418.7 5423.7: 16.58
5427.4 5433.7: 20.04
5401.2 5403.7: 18.15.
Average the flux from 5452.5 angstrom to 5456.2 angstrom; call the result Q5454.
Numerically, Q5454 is 24.5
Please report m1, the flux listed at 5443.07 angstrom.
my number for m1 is 20.79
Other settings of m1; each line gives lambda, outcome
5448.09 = 16.05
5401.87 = 18.15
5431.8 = 20.72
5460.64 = 28.26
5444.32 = 27.33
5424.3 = 17.62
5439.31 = 22.6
